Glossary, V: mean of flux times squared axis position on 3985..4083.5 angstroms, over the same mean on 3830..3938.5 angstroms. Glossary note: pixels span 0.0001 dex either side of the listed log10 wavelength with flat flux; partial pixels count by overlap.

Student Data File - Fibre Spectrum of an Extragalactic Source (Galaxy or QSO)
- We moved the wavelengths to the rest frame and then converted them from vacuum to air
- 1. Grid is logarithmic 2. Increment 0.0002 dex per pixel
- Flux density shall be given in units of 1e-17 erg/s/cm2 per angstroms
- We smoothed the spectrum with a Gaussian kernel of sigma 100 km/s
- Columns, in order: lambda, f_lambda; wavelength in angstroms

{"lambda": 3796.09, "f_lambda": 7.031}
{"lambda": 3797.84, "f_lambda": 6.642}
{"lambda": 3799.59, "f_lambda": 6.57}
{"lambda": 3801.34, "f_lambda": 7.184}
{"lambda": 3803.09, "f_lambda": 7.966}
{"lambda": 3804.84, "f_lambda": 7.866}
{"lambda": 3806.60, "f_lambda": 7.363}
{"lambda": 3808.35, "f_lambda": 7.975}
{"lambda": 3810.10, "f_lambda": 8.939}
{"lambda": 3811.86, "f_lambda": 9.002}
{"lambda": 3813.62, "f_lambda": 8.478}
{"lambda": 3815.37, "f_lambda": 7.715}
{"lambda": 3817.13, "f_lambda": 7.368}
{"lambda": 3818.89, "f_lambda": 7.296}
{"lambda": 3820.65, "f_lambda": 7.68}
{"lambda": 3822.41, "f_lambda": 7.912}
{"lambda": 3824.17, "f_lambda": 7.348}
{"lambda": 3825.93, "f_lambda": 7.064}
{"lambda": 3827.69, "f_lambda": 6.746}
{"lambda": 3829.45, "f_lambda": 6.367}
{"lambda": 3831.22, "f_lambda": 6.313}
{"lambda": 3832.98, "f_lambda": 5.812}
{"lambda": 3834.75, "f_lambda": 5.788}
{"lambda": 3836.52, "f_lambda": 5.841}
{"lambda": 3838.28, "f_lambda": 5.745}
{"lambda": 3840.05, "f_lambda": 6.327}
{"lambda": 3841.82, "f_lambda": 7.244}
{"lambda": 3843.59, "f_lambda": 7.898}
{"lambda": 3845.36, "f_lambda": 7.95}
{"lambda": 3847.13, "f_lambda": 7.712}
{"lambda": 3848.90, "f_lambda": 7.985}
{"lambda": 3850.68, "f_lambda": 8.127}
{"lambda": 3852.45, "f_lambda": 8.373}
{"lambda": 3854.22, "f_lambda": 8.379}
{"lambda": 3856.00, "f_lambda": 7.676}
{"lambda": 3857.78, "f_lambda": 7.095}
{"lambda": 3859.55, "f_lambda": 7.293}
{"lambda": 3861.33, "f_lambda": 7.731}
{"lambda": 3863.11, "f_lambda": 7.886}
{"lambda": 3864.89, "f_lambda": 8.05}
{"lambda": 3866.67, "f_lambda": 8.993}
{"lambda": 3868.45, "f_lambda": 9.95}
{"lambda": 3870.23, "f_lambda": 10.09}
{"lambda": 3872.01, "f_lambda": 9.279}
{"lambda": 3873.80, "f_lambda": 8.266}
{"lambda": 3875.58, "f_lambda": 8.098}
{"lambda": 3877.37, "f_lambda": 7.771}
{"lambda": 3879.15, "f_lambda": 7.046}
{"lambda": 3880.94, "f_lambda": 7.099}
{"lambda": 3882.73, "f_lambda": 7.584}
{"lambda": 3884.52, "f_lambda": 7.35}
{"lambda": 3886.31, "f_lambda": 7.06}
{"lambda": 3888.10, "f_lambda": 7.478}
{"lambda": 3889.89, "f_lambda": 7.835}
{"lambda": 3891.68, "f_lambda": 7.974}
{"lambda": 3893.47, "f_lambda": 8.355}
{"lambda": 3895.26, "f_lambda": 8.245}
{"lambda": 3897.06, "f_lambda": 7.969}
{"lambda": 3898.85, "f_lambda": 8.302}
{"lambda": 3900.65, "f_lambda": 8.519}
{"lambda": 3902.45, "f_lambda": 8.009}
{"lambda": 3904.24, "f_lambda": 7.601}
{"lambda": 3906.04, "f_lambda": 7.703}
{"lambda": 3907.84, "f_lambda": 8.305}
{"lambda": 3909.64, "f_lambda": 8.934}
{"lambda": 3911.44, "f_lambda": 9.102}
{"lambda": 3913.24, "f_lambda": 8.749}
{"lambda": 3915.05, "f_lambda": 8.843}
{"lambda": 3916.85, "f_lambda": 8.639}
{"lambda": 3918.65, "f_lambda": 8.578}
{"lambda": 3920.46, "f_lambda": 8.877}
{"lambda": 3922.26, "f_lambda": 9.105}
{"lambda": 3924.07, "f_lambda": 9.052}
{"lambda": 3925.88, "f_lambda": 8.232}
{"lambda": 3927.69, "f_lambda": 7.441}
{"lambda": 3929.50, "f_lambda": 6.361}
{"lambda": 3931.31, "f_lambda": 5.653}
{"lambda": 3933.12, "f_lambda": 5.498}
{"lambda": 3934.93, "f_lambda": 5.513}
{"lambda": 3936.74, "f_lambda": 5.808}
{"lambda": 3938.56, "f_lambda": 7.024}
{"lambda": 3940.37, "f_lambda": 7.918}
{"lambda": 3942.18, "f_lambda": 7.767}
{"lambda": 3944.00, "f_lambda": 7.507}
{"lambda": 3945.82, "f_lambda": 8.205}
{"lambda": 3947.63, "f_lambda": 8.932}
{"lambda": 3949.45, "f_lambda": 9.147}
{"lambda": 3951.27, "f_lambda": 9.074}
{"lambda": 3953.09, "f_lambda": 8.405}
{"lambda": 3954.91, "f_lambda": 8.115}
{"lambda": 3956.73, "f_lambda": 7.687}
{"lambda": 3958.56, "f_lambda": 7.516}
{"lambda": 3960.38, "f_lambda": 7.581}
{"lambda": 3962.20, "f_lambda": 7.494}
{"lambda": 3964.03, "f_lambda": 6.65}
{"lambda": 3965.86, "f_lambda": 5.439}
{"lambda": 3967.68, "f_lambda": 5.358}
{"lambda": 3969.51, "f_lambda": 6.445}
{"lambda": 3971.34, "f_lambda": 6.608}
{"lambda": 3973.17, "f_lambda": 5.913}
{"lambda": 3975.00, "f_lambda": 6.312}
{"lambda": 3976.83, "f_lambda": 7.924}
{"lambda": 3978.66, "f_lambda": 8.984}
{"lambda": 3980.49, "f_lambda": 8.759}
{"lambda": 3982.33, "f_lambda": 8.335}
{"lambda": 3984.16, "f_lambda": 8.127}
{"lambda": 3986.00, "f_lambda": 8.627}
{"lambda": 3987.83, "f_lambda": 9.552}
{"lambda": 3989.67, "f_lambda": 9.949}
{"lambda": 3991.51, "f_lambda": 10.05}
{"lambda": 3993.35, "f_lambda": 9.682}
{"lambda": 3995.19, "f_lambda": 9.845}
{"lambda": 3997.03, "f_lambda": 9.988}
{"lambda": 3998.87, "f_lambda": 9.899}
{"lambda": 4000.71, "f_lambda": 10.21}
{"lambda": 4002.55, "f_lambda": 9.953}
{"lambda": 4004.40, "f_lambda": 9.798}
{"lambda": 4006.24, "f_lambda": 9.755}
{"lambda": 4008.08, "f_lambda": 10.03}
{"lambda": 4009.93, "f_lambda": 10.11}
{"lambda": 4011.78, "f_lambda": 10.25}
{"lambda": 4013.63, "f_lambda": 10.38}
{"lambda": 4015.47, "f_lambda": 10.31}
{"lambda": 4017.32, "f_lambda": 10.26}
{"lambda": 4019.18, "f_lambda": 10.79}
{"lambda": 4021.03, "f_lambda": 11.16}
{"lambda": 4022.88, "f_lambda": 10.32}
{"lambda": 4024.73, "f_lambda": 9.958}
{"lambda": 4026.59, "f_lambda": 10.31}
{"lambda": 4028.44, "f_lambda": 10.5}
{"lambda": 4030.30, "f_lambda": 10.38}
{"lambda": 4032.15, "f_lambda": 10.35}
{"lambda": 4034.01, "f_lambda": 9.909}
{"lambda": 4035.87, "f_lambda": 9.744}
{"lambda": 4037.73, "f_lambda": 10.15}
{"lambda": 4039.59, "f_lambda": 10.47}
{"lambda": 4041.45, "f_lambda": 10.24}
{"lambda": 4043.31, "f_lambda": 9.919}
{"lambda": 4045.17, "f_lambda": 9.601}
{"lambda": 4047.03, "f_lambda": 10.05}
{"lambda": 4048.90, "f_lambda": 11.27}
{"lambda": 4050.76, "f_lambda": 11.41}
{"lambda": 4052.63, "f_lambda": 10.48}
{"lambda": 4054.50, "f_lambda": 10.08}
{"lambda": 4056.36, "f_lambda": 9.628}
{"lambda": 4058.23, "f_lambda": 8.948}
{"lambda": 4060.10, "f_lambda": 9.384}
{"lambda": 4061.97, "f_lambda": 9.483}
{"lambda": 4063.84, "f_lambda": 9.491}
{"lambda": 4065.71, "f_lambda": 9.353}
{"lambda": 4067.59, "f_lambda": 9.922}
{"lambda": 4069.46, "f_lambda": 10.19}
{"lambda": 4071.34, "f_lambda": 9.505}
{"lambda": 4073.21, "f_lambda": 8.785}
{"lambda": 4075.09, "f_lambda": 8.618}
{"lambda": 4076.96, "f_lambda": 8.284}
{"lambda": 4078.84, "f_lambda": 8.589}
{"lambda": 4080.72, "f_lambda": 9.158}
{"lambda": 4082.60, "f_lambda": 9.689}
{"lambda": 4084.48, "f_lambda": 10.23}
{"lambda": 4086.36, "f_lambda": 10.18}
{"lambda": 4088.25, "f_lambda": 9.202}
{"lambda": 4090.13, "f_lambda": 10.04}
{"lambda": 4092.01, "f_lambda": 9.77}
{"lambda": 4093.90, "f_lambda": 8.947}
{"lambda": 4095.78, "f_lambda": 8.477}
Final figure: 1.38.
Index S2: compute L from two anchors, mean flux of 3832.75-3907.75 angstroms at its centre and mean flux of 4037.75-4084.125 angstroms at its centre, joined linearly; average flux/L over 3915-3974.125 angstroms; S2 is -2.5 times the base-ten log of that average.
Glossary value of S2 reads 0.15 mag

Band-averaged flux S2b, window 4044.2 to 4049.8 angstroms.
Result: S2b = 10.3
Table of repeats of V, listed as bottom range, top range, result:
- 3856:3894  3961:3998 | 1.06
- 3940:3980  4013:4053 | 1.43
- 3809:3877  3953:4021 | 1.22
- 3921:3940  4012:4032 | 1.55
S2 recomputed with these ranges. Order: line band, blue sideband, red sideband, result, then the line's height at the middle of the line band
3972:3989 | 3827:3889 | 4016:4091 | 0.12 mag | 9.03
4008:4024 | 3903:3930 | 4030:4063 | -0.08 mag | 9.68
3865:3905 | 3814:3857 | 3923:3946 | -0.14 mag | 7.13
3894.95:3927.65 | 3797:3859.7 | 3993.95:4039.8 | 0.02 mag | 8.61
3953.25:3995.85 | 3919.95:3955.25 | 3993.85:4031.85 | 0.14 mag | 8.91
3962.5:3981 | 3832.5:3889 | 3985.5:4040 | 0.35 mag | 9.44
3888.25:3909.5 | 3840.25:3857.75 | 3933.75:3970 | -0.07 mag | 7.61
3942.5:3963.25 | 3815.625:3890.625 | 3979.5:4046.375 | 0.11 mag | 9.04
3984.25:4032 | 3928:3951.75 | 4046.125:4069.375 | -0.14 mag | 8.82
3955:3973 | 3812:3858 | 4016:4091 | 0.29 mag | 8.82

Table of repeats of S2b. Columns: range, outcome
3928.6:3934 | 5.84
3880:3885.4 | 7.33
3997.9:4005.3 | 9.97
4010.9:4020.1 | 10.4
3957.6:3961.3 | 7.55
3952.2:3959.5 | 7.93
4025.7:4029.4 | 10.4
